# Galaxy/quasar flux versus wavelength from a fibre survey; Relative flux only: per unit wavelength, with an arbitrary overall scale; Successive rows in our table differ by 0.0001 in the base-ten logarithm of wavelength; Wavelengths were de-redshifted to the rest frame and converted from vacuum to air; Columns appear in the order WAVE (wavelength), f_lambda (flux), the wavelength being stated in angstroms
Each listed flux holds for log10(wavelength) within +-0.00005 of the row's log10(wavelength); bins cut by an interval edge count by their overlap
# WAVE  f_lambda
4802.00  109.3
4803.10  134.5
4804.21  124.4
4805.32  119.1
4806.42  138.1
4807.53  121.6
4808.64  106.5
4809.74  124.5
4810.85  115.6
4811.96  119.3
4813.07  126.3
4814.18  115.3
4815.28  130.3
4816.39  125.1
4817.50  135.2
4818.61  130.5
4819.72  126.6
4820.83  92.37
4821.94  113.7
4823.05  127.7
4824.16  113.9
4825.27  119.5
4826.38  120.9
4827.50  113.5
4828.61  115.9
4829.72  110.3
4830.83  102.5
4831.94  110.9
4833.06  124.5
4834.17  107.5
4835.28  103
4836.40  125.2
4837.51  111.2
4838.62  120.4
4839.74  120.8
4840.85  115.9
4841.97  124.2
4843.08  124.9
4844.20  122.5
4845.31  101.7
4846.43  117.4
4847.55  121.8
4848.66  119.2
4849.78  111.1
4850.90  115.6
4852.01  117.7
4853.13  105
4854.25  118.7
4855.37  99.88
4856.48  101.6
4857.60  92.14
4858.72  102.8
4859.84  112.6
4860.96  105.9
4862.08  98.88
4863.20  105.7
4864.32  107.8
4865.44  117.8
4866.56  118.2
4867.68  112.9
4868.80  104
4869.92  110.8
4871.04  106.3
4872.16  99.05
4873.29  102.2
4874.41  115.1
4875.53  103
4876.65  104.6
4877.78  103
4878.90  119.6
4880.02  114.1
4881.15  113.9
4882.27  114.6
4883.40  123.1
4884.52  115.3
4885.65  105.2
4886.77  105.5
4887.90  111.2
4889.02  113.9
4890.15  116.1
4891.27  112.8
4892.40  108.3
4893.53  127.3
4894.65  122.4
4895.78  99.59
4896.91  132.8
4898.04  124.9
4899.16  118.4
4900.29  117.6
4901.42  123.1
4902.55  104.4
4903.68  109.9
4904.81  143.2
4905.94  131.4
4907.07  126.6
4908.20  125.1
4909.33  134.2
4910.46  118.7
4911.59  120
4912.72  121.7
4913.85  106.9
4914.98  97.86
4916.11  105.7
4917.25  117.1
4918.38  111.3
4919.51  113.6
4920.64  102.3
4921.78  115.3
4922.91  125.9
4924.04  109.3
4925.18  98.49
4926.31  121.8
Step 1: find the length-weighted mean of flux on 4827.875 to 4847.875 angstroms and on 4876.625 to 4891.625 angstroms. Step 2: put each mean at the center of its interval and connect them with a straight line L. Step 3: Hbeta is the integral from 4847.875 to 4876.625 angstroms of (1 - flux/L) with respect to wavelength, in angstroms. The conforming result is 1.5 angstroms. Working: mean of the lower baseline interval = 115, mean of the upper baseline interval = 113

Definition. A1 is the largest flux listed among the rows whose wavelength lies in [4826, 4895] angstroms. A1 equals 127.3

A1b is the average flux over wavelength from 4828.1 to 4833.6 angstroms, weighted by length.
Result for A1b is 113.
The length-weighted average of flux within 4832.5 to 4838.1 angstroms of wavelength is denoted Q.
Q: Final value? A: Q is 114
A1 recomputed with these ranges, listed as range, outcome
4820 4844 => 127.7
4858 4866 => 117.8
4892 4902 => 132.8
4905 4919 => 134.2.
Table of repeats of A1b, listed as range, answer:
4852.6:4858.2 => 103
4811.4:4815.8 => 123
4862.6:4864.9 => 107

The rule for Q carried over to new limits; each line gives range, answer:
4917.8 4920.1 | 113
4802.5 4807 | 129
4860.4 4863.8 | 104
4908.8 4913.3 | 124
